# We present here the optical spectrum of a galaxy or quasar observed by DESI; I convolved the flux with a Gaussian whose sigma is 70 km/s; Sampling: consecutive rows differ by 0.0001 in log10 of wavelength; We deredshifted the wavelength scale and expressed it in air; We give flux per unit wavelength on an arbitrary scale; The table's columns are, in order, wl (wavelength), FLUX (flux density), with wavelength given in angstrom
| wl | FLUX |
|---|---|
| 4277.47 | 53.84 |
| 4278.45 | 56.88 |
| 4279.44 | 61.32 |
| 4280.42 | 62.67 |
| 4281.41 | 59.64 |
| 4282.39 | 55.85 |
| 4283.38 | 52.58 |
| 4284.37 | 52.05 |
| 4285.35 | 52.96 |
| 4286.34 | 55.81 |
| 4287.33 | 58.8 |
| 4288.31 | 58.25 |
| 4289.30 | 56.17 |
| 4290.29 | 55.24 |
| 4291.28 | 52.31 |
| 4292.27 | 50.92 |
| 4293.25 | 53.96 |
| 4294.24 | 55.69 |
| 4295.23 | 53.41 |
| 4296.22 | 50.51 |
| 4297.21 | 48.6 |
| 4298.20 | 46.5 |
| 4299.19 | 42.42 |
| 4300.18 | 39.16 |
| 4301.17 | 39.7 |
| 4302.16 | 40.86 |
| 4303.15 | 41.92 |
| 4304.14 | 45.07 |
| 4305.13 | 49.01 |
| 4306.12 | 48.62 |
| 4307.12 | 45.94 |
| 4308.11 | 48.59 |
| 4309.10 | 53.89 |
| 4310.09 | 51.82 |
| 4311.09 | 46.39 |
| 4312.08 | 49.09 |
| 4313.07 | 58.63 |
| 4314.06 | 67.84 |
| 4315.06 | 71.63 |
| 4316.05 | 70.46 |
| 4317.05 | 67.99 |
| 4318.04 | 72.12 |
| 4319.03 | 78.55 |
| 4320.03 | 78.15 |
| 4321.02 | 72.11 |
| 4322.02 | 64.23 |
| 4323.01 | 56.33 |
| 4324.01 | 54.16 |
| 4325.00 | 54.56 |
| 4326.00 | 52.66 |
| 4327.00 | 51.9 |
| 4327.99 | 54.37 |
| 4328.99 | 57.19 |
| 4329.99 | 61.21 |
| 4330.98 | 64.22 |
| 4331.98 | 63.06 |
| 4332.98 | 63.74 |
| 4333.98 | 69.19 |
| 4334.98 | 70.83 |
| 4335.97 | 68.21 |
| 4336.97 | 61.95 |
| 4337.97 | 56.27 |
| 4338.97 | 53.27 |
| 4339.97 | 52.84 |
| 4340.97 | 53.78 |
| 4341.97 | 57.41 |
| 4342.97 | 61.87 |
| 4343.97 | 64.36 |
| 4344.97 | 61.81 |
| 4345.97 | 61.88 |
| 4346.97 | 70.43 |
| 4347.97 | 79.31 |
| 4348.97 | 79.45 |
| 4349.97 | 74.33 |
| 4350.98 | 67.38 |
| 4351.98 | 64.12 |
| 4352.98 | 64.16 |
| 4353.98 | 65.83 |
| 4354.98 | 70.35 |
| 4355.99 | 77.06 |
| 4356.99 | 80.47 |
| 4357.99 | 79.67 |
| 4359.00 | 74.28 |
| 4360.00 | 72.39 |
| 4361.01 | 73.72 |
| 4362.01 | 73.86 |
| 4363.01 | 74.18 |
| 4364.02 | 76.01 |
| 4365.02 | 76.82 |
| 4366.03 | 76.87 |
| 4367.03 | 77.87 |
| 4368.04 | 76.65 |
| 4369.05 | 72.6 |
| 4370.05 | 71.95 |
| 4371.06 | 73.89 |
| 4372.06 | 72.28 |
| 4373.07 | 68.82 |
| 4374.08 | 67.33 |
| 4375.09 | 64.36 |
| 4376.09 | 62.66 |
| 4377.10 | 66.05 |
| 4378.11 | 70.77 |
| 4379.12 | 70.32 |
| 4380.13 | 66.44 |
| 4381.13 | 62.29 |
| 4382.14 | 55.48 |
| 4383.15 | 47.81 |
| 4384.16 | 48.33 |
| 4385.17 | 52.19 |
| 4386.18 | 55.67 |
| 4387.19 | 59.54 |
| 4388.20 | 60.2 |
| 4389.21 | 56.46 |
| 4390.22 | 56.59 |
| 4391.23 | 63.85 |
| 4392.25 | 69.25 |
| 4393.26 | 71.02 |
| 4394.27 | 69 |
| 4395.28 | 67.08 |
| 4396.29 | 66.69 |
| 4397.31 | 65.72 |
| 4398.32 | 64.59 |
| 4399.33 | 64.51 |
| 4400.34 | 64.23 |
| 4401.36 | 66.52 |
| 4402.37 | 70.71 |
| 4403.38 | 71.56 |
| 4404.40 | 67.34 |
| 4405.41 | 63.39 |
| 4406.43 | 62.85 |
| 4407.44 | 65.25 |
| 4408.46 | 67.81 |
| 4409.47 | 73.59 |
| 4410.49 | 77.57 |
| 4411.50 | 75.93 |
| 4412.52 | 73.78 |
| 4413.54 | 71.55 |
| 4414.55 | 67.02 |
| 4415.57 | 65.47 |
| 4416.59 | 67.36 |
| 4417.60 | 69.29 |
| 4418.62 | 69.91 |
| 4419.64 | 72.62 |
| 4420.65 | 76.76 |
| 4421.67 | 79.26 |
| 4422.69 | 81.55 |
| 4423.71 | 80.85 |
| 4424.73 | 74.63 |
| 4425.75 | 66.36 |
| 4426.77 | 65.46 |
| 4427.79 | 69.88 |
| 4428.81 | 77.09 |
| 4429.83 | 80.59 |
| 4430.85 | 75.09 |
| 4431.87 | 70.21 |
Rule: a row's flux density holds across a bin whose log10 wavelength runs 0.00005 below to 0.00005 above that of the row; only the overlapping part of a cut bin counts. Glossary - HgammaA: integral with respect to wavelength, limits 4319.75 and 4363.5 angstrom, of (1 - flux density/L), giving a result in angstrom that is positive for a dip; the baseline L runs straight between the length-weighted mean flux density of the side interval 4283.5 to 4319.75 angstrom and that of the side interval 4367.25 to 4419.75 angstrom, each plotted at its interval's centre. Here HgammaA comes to -4.6 angstrom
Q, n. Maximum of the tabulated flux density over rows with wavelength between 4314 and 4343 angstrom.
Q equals 78.55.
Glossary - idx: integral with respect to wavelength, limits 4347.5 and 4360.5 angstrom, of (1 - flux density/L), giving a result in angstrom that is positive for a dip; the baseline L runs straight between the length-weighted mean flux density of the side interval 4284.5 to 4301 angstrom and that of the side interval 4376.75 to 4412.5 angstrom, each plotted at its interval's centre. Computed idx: -3.0 angstrom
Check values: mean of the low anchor 51.7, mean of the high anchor 64.6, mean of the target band 73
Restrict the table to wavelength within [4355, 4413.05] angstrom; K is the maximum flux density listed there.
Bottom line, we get 80.47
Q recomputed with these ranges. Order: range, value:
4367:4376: 77.87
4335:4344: 68.21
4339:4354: 79.45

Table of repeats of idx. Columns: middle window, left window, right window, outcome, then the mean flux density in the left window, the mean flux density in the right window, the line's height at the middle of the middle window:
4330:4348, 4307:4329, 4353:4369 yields 1.3 angstrom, 60.3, 74.7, 67.3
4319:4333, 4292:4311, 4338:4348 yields -1.5 angstrom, 47.6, 60.6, 55.3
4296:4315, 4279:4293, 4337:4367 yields 3.6 angstrom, 56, 68.8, 59.8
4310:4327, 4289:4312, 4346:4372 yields -2.0 angstrom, 48.5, 73.5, 56.2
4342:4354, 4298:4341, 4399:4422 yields -1.3 angstrom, 57.2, 69.7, 61.1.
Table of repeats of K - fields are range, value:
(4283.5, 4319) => 72.12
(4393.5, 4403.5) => 71.56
